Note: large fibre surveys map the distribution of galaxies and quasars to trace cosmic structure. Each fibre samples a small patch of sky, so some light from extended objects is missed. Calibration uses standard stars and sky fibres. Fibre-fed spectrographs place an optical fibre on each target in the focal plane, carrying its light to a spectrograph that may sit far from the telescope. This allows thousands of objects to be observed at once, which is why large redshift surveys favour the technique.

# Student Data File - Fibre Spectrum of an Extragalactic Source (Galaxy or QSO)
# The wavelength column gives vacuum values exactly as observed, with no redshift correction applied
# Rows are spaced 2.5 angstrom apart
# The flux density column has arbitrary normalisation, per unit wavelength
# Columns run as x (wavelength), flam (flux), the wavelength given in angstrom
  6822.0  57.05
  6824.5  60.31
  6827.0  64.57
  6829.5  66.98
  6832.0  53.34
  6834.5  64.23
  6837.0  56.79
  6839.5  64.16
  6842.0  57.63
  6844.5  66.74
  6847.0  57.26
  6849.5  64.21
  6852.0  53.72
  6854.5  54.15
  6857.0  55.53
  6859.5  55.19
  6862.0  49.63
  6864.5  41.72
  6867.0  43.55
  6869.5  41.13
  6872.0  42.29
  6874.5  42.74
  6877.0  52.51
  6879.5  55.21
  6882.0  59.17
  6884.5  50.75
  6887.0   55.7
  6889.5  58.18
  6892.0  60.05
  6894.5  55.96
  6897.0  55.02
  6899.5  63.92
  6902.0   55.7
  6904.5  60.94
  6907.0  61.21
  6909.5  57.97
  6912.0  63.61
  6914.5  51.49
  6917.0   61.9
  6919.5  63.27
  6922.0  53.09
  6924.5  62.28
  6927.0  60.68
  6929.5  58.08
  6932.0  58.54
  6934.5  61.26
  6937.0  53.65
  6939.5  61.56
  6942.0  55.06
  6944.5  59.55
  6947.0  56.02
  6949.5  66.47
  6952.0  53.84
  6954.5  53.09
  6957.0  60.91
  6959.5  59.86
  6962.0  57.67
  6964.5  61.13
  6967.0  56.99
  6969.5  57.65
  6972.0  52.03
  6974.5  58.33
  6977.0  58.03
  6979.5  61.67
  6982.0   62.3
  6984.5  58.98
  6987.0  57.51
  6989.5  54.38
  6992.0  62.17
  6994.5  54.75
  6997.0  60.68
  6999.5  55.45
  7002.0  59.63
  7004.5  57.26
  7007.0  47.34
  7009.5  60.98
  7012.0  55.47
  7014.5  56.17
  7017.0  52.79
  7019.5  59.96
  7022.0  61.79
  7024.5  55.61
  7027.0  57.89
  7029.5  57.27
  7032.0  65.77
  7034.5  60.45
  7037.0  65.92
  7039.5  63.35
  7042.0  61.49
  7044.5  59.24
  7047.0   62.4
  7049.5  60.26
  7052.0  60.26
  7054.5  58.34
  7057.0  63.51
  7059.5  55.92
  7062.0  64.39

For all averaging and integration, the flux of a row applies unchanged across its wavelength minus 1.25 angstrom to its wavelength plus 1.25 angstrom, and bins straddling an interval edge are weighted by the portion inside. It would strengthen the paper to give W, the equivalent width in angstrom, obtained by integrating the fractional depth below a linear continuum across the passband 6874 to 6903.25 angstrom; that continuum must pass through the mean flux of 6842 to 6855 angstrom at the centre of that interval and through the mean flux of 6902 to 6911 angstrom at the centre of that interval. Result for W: 1.84 angstrom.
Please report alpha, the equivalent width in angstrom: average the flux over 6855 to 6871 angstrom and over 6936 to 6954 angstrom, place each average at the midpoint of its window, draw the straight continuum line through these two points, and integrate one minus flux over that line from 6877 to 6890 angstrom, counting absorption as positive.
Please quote -1.3 angstrom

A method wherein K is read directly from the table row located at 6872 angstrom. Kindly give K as 42.29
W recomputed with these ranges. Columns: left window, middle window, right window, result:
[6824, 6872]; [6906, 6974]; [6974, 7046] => -1.1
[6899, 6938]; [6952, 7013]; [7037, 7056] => 2.6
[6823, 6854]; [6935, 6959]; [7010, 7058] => 0.9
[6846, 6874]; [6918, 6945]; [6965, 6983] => -1.7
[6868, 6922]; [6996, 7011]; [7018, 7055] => 0.7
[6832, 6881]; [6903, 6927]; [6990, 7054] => -1.8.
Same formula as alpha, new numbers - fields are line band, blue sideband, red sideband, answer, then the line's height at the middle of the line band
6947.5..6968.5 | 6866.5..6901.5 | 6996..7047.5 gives -1.0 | 56.1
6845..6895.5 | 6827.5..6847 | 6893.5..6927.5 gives 6.4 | 60.3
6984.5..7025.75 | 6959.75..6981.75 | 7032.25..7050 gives 2.1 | 60.1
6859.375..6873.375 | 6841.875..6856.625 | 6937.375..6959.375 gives 3.3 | 58.7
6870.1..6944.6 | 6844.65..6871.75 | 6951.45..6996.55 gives -3.2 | 54.5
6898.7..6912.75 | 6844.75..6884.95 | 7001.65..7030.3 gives -2.0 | 53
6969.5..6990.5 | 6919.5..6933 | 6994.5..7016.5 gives -0.3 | 57.2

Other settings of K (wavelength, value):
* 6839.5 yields 64.16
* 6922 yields 53.09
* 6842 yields 57.63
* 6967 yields 56.99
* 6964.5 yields 61.13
